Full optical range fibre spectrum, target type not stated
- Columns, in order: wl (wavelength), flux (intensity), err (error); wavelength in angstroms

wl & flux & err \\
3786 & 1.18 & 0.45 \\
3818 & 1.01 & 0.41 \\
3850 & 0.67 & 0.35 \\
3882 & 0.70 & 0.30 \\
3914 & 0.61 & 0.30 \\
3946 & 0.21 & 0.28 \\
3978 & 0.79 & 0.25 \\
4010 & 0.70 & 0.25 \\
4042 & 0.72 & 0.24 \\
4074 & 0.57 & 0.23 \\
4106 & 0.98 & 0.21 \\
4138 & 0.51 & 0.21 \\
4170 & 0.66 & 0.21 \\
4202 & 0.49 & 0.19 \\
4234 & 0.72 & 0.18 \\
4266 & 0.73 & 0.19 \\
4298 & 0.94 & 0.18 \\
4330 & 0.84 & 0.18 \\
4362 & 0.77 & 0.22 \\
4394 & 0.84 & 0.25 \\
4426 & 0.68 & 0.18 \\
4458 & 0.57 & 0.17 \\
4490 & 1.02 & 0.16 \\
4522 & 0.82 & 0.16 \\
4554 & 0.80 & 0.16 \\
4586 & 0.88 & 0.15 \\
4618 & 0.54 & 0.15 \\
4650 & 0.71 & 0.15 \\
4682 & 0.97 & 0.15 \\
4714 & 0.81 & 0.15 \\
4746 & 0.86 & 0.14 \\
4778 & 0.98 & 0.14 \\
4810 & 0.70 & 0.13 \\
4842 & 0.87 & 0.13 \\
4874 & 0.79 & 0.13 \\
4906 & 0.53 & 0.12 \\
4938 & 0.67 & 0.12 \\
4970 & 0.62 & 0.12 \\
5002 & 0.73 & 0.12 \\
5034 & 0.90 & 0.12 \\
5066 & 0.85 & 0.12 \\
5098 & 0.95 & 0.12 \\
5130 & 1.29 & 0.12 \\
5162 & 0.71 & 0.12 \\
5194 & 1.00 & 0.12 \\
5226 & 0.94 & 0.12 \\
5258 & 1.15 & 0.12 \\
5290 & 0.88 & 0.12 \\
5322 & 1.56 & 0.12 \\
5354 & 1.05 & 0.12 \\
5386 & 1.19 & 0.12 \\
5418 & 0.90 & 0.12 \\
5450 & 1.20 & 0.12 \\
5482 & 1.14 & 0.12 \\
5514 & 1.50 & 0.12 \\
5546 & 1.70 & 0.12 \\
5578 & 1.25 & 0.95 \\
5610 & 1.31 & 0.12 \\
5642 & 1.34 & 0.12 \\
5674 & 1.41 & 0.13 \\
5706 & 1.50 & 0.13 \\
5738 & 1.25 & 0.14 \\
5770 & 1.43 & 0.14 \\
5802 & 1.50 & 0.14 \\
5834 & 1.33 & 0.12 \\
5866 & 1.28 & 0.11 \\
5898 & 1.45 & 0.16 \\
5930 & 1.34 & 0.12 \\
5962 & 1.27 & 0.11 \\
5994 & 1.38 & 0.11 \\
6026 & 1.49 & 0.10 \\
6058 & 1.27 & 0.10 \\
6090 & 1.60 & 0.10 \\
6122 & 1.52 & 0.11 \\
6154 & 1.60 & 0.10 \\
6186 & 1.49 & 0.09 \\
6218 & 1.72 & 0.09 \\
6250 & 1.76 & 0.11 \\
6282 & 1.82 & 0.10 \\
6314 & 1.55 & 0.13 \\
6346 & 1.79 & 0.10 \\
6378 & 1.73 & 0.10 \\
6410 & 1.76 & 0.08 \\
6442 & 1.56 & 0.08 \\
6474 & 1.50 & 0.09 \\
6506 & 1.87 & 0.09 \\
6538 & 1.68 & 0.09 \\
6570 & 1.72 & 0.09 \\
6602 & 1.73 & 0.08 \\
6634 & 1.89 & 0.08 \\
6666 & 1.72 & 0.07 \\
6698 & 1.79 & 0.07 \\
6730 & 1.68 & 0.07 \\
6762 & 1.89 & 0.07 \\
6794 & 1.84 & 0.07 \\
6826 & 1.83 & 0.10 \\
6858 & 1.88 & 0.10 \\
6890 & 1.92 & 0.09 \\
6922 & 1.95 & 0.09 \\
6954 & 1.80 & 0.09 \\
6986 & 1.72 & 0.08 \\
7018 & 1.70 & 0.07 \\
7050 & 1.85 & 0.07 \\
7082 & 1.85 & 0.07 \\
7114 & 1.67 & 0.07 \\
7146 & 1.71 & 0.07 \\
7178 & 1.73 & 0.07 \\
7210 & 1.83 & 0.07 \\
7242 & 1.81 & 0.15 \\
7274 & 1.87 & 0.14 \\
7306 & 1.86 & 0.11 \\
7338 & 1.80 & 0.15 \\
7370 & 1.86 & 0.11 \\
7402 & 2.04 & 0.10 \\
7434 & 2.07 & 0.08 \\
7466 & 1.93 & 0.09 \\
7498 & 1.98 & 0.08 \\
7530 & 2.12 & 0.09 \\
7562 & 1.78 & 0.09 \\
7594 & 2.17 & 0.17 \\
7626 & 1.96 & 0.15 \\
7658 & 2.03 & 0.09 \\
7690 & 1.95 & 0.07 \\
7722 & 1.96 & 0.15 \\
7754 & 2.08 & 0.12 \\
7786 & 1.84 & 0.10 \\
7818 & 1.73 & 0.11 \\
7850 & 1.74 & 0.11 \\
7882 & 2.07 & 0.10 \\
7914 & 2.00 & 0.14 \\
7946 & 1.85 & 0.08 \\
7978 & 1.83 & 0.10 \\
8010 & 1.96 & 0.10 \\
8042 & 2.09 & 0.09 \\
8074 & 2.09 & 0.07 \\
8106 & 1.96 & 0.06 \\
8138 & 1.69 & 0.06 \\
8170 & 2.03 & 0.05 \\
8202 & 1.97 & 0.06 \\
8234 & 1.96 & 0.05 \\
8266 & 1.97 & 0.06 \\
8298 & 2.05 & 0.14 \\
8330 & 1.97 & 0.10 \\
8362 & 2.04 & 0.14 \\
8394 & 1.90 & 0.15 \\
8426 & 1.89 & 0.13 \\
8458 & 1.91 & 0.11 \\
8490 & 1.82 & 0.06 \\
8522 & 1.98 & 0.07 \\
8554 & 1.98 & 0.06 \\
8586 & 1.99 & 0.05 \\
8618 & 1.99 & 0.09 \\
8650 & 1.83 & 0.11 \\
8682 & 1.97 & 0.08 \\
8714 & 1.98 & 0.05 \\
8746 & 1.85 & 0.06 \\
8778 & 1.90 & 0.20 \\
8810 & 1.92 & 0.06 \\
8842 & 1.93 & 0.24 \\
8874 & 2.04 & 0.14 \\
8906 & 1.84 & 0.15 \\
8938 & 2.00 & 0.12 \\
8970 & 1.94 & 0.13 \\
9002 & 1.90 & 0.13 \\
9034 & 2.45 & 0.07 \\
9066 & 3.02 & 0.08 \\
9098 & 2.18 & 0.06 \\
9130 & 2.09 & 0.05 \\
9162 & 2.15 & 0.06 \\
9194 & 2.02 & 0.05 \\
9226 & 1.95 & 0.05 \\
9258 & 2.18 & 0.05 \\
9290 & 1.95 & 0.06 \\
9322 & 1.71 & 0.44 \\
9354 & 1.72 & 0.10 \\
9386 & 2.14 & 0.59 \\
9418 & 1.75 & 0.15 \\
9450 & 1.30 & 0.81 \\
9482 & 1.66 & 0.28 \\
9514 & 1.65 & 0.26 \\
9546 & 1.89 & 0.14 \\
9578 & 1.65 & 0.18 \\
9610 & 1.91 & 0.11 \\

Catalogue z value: 0.38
